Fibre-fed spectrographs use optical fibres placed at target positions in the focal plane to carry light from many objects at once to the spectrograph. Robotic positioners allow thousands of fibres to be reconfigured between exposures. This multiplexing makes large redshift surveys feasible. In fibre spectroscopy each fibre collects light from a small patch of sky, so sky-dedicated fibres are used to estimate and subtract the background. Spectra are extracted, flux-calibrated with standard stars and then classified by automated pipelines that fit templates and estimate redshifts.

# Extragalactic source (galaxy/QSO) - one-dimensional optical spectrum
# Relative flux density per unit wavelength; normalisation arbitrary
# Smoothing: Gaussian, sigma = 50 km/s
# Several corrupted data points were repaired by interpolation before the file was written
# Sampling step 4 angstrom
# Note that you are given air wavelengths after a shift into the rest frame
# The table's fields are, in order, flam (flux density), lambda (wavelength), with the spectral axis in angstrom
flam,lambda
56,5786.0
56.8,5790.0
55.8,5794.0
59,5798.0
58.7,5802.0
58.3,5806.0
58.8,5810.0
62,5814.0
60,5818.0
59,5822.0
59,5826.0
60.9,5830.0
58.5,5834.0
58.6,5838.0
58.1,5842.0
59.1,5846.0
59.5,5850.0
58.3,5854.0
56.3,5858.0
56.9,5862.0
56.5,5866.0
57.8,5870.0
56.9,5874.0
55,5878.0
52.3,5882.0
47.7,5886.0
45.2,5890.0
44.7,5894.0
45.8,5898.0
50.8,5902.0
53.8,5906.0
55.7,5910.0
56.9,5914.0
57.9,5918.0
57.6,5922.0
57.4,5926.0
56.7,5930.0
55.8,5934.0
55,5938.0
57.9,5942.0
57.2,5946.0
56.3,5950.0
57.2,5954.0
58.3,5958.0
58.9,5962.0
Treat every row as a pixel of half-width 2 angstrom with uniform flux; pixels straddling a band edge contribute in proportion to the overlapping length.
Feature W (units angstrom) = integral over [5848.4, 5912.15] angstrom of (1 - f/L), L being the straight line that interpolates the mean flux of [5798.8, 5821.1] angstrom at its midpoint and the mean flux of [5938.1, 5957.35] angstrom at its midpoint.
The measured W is 5.4 angstrom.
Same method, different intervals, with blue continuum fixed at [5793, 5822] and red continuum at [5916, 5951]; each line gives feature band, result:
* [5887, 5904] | 3.21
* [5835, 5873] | 0.24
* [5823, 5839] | -0.17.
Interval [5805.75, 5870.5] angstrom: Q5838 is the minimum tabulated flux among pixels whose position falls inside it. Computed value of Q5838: 56.3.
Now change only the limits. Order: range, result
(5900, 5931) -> 50.8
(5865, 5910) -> 44.7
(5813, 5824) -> 59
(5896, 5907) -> 45.8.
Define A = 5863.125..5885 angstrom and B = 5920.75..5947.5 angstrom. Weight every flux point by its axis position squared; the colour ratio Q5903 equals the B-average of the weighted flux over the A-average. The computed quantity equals 1.05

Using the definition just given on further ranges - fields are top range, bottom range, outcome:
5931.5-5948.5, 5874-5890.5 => 1.12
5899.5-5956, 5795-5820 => 0.98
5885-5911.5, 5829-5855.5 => 0.85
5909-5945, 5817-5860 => 1.00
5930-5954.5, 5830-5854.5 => 0.99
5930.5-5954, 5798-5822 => 0.99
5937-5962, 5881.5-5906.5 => 1.21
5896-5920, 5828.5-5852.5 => 0.93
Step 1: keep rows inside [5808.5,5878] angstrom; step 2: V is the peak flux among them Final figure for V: 62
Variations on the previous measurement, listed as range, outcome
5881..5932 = 57.9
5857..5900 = 57.8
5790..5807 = 59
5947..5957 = 57.2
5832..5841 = 58.6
